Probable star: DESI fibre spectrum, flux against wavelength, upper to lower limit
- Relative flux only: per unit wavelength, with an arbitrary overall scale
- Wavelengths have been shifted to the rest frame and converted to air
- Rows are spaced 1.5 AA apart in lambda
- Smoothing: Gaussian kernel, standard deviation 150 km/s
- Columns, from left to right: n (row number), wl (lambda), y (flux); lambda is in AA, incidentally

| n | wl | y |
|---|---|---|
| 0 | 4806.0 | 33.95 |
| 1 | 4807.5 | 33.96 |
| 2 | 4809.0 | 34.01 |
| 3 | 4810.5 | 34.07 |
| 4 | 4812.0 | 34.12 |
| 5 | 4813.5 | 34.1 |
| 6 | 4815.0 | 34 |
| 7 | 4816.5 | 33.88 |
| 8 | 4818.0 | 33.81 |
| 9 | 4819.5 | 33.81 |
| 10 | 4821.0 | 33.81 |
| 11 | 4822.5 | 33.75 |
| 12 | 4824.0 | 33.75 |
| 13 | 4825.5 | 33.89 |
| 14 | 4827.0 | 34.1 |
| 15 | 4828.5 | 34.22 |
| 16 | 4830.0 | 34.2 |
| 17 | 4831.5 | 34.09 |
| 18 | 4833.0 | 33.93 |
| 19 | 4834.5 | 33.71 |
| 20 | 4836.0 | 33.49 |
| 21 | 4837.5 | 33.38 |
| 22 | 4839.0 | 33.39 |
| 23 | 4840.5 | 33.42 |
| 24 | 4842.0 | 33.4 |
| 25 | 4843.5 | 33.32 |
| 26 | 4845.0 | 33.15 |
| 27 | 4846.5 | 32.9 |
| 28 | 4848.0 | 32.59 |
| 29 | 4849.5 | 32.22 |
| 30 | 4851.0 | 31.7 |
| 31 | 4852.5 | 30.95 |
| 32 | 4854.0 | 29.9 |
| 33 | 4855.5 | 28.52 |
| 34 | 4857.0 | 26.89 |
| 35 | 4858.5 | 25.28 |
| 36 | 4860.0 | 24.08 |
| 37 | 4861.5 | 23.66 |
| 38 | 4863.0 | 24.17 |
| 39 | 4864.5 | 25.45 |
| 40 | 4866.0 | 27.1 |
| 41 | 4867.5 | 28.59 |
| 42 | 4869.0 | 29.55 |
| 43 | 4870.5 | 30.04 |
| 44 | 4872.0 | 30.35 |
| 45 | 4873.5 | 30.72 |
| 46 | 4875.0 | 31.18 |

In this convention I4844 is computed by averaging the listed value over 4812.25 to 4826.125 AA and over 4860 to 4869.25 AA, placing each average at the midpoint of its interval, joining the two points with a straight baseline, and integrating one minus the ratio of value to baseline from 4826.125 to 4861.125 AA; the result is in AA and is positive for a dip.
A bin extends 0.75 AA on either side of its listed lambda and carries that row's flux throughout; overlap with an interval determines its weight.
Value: -2.4 AA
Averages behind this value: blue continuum 33.9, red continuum 26.1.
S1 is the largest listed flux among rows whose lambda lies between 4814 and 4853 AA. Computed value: 34.22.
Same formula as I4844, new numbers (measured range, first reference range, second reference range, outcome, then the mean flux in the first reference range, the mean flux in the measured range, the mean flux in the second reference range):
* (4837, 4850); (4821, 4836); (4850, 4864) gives -1.1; 33.9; 33.1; 27.3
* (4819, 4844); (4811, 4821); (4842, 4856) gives -0.6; 33.9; 33.7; 31.8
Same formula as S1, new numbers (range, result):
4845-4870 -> 33.15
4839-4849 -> 33.42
